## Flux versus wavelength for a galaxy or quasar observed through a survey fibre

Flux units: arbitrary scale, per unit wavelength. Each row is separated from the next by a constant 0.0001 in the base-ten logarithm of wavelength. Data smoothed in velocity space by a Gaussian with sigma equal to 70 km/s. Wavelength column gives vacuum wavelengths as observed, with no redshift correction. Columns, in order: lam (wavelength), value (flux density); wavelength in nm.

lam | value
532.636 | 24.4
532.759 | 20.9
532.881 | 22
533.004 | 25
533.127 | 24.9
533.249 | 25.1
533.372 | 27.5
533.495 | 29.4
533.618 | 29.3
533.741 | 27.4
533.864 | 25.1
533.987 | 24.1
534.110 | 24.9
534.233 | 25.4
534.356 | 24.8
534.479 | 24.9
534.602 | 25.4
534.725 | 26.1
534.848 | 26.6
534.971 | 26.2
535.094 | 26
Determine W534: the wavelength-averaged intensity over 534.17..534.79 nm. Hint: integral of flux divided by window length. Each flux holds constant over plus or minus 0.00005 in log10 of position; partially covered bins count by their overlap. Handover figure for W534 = 25.3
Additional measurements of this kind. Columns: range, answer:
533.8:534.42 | 24.9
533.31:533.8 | 28.4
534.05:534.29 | 25.1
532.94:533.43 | 25.6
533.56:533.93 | 27.2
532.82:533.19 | 24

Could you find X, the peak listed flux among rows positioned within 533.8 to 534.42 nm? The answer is 25.4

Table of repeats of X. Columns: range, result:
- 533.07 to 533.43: 27.5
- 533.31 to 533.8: 29.4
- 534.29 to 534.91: 26.6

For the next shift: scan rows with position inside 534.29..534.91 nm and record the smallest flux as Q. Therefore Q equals 24.8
